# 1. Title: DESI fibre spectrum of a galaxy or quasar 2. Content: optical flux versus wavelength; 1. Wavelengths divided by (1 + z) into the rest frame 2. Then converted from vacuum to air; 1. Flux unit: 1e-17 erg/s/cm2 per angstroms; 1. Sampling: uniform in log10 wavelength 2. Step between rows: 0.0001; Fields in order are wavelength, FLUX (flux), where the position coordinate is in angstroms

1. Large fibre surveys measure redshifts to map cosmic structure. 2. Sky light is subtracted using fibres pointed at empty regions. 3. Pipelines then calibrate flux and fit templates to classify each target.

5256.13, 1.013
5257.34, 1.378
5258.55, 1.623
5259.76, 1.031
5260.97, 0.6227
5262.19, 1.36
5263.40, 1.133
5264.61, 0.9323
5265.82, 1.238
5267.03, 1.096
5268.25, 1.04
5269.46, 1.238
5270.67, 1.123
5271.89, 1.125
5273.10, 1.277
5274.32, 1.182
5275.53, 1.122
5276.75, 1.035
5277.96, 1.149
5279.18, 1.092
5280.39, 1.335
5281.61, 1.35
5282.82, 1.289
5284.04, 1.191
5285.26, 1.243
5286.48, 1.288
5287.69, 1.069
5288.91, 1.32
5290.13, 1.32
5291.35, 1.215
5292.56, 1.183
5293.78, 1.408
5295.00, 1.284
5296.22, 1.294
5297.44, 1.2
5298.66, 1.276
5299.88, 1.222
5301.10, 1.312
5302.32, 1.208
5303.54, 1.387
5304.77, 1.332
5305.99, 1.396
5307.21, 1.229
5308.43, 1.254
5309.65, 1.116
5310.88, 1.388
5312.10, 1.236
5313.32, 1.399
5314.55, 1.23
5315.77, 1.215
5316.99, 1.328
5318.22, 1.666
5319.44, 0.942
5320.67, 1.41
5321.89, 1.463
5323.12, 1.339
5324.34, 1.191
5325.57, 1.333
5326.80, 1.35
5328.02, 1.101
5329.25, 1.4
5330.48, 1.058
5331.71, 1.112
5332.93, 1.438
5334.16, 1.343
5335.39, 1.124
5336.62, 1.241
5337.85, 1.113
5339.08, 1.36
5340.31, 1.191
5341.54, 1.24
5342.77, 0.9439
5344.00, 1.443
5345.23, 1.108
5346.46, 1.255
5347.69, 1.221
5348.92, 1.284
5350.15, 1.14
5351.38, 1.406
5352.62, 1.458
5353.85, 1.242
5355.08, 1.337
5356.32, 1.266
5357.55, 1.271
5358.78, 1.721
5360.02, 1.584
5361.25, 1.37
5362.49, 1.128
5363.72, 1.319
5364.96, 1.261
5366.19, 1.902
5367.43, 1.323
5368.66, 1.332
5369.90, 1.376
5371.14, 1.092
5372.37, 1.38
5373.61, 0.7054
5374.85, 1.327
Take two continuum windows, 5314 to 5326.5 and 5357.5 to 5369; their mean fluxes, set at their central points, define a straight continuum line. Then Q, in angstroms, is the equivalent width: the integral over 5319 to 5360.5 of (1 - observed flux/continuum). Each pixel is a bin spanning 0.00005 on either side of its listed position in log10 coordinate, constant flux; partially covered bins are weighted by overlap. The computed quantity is 2.7 angstroms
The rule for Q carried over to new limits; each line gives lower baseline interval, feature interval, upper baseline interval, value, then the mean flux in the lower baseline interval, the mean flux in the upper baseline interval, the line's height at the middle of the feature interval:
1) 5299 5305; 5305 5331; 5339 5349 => -0.6 angstroms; 1.29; 1.22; 1.26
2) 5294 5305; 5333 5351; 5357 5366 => 1.9 angstroms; 1.28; 1.41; 1.37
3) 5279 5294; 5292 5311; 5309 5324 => 0.1 angstroms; 1.26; 1.31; 1.28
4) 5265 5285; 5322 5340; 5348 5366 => 0.6 angstroms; 1.18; 1.35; 1.3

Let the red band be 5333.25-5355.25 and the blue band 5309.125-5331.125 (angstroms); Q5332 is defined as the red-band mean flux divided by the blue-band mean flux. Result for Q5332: 0.97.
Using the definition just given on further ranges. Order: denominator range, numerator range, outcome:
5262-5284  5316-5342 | 1.09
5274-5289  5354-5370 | 1.16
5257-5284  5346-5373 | 1.15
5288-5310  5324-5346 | 0.96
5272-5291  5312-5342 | 1.05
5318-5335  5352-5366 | 1.07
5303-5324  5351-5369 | 1.06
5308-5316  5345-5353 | 1.00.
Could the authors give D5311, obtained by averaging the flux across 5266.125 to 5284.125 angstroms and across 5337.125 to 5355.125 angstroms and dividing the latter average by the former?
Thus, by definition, 1.06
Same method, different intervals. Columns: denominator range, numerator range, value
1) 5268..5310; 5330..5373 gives 1.05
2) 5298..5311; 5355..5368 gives 1.10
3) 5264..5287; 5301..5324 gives 1.11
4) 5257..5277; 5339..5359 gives 1.11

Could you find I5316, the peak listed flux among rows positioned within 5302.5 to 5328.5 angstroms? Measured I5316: 1.666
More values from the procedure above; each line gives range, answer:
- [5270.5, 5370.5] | 1.902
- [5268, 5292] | 1.35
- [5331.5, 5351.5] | 1.443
